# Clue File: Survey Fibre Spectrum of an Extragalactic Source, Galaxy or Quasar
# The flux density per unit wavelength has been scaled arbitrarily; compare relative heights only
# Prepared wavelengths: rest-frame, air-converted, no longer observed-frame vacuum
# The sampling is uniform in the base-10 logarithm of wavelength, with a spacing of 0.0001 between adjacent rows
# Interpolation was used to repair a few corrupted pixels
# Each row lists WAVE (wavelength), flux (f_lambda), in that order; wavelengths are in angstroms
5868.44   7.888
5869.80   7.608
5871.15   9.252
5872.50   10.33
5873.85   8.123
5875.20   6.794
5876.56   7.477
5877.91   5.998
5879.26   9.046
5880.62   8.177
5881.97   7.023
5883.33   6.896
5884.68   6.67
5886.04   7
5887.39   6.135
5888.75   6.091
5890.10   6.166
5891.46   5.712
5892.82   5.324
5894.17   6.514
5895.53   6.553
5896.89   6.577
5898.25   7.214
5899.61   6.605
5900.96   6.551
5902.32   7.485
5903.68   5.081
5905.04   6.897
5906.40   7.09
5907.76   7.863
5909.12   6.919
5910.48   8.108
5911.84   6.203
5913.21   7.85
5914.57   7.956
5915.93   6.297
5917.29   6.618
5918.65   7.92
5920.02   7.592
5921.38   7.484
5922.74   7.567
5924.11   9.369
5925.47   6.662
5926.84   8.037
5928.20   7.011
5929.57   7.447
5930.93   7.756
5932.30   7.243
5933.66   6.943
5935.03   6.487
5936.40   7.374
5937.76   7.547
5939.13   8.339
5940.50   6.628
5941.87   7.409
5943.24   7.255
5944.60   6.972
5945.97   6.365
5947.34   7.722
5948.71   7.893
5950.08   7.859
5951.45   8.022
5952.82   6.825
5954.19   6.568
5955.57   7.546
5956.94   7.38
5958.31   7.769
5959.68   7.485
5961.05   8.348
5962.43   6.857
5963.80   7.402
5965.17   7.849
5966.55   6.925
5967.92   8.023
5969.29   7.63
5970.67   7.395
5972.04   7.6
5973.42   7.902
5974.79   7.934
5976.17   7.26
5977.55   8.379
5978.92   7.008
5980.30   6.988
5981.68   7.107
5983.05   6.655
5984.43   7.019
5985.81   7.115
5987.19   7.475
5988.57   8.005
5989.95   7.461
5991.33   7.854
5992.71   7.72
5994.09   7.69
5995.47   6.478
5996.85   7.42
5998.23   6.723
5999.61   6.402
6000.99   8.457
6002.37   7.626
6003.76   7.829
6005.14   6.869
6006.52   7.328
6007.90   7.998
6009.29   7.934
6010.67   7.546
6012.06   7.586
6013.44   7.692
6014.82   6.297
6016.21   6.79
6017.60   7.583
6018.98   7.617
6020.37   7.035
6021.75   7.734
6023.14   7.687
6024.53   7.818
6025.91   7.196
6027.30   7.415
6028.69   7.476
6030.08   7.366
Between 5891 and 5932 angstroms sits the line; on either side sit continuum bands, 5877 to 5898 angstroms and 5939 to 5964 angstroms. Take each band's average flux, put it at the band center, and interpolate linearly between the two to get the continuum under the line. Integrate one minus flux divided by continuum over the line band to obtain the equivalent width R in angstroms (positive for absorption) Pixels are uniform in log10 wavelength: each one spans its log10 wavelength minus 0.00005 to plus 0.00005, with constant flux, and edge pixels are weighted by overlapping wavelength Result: -0.8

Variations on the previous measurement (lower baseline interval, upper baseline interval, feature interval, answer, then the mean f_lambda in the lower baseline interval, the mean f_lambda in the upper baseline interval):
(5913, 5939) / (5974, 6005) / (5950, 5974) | -0.3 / 7.44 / 7.38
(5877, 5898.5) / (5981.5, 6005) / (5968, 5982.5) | -0.6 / 6.69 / 7.35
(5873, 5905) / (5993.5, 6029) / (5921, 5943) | -1.5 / 6.77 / 7.39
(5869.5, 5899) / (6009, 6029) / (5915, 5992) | -1.6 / 7.11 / 7.42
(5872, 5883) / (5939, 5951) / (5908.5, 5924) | 0.3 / 7.8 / 7.35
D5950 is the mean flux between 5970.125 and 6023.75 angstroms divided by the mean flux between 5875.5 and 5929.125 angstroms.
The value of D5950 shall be 1.1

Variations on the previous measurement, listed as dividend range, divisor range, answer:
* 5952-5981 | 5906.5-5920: 1.02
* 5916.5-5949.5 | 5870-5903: 1.05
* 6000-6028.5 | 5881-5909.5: 1.13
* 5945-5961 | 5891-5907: 1.15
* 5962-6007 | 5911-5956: 1.01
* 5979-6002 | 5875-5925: 1.04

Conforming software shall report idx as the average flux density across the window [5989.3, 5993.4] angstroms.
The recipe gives 7.68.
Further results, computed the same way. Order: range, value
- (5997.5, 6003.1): 7.3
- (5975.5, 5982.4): 7.35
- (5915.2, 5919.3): 6.96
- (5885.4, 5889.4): 6.41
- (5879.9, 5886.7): 7.16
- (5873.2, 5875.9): 7.44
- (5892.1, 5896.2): 6.13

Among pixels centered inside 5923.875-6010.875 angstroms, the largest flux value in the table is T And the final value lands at 9.369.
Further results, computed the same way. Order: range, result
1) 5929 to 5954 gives 8.339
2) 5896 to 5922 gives 8.108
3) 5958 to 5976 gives 8.348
